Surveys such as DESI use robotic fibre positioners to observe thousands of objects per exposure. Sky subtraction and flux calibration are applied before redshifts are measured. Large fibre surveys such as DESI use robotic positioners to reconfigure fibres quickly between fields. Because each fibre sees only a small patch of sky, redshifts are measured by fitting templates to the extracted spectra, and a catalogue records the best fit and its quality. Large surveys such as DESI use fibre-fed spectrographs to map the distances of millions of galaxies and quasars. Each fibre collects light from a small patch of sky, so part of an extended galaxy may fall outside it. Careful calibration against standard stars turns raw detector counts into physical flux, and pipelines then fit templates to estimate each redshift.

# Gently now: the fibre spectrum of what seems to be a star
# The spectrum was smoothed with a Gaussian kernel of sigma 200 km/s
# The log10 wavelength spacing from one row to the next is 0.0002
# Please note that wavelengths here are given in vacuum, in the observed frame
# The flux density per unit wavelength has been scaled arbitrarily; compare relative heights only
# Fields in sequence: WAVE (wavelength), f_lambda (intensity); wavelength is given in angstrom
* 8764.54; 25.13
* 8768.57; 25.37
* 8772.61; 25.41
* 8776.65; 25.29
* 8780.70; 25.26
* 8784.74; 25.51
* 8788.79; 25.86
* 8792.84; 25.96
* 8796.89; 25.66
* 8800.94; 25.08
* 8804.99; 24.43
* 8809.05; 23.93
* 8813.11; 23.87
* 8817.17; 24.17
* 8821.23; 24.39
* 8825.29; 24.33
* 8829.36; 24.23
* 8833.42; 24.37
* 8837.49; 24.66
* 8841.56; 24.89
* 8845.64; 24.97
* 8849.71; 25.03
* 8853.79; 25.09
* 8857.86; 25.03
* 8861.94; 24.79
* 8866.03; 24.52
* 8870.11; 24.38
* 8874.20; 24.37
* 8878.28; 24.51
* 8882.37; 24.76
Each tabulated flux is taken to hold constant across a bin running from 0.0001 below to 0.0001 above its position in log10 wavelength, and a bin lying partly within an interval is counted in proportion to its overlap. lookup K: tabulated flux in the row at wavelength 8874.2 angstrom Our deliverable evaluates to 24.37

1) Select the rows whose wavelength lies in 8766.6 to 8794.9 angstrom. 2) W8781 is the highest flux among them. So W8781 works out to 25.96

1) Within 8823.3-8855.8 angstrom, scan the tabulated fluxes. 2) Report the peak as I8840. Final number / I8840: 25.09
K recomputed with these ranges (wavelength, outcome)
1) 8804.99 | 24.43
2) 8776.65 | 25.29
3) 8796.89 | 25.66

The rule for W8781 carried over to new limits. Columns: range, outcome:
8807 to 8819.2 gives 24.17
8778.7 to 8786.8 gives 25.51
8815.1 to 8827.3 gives 24.39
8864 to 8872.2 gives 24.52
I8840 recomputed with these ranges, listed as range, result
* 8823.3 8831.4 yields 24.33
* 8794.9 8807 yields 25.66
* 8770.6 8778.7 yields 25.41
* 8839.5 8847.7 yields 24.97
